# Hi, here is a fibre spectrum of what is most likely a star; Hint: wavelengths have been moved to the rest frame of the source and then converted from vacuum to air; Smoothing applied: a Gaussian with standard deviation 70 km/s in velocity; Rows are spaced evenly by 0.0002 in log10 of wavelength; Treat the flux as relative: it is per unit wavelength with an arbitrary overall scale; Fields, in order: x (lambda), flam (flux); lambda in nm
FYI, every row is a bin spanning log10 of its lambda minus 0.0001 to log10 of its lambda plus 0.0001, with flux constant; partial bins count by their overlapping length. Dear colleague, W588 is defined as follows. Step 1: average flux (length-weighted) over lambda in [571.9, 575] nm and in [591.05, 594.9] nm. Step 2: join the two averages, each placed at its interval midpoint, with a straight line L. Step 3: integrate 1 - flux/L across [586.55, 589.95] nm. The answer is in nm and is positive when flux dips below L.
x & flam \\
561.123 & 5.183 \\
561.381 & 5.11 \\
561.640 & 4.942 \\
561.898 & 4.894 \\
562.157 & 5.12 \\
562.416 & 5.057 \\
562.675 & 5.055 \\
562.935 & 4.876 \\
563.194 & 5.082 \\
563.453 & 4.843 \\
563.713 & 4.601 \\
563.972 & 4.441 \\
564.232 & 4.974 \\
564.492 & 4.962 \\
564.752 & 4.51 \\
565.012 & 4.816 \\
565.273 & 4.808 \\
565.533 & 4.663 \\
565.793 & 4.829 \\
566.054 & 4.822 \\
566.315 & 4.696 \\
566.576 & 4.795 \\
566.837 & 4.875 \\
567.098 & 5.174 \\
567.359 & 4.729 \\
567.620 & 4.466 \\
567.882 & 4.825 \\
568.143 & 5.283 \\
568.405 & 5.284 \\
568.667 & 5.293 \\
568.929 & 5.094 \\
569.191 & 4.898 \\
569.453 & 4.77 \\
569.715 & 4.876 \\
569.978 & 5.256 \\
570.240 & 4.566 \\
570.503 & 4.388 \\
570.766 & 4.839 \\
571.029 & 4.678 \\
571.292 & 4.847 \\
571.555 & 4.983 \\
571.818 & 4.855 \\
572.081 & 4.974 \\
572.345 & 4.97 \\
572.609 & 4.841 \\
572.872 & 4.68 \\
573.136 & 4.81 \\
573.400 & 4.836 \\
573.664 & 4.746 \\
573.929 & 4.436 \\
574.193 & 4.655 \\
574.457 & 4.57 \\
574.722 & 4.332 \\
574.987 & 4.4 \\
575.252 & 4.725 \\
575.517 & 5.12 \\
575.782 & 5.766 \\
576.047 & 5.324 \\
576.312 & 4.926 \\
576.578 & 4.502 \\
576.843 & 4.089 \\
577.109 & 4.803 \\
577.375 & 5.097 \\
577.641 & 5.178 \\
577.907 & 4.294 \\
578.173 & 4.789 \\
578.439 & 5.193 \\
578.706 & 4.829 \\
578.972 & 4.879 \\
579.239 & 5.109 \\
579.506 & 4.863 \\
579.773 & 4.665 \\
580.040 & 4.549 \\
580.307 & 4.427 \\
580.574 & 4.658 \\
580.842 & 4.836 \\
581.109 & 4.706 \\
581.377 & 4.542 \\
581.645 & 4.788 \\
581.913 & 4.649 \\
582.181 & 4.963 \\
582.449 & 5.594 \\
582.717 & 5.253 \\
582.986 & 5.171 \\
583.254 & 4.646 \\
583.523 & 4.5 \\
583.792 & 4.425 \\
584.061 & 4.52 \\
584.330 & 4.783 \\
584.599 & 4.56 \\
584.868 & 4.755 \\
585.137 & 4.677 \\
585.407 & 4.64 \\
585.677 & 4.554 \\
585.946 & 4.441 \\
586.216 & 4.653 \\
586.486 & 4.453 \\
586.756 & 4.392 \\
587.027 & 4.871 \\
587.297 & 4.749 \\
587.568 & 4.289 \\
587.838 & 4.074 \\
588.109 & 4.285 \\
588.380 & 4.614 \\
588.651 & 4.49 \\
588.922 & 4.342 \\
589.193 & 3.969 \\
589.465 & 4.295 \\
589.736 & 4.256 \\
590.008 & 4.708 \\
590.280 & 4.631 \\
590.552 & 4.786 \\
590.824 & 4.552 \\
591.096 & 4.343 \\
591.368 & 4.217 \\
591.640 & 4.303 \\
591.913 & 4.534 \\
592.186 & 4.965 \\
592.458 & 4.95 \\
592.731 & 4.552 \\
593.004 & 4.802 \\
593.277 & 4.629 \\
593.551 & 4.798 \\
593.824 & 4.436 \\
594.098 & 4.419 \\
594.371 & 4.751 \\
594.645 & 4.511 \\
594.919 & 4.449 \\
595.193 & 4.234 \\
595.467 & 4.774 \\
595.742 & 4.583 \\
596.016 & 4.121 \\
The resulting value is 0.16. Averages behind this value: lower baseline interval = 4.7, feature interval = 4.39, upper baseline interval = 4.59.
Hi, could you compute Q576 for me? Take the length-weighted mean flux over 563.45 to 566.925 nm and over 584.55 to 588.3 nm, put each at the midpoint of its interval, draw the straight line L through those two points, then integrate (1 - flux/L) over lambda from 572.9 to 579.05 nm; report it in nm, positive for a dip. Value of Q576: -0.20 nm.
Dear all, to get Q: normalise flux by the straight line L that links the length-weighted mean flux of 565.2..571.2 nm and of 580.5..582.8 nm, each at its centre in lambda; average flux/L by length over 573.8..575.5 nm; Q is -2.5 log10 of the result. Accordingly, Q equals 0.072 mag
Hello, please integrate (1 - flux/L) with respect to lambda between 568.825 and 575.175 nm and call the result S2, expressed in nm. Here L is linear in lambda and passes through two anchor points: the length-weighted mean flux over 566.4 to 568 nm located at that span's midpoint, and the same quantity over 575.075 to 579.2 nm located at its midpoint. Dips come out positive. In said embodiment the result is 0.12 nm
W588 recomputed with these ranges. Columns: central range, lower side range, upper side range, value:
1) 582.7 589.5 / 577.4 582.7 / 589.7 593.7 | 0.25 nm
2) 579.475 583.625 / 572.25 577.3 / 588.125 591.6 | -0.17 nm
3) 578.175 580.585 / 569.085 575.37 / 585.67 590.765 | -0.10 nm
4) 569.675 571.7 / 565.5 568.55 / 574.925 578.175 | 0.03 nm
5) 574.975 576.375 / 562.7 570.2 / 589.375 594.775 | -0.10 nm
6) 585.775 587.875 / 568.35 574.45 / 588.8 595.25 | 0.04 nm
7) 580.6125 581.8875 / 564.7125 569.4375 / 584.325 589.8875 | -0.03 nm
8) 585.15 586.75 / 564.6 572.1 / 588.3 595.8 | 0.02 nm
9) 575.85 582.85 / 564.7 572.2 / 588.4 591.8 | -0.30 nm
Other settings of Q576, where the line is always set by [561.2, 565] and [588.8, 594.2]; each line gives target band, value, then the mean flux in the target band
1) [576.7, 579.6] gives -0.08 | 4.83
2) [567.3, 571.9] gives -0.08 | 4.89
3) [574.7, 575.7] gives 0.00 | 4.73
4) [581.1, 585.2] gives -0.14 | 4.79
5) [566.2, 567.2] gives -0.01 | 4.88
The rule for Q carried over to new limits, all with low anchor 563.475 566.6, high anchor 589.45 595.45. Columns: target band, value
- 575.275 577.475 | -0.06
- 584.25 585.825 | -0.01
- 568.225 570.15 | -0.08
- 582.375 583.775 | -0.08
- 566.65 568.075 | -0.02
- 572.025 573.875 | -0.03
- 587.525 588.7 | 0.06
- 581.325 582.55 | -0.06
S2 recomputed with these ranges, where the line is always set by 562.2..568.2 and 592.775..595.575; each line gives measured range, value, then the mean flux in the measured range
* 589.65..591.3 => 0.02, 4.54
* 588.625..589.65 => 0.08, 4.25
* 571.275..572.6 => -0.04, 4.92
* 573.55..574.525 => 0.03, 4.6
